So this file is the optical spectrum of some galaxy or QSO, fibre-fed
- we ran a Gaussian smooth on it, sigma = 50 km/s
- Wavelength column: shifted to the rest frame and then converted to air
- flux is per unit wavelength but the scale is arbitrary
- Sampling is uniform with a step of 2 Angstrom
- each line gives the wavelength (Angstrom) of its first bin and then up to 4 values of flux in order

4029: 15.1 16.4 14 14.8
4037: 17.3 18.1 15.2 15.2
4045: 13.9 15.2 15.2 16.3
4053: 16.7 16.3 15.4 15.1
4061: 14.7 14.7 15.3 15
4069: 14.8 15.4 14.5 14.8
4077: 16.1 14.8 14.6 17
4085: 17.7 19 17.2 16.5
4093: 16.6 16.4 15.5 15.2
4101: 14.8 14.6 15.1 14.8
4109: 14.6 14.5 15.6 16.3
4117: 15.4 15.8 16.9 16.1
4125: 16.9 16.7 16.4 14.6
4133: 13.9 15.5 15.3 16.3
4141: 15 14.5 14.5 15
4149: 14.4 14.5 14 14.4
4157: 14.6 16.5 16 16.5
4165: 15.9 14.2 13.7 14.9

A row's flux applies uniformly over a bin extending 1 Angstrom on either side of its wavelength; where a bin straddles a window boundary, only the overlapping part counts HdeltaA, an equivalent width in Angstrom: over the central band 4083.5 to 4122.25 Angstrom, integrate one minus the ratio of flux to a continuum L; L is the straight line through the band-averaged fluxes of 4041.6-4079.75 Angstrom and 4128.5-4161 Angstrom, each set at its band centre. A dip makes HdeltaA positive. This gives -2.1 Angstrom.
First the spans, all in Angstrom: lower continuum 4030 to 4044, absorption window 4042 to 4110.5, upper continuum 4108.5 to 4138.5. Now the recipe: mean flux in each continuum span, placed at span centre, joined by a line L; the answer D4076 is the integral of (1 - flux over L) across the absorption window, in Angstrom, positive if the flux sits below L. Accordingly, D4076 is 0.94 Angstrom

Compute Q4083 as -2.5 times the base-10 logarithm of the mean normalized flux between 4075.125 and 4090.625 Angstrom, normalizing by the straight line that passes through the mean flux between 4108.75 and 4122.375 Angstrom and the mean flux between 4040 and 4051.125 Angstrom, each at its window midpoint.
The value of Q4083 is -0.08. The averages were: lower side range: 15.1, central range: 16.5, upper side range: 15.7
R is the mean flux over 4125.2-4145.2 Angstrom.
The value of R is 15.4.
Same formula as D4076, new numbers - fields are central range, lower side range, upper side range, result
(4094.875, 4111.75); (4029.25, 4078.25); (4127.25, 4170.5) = 0.3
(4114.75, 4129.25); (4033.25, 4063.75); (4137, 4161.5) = -1.1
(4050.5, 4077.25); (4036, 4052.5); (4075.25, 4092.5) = 1.4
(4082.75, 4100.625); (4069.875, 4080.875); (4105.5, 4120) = -1.8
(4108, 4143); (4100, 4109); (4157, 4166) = -0.8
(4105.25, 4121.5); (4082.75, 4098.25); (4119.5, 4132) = 1.1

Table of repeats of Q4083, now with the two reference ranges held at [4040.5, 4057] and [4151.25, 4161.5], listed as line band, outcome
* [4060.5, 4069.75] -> 0.04 mag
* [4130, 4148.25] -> 0.01 mag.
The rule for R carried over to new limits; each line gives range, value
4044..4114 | 15.5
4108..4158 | 15.3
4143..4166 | 15.1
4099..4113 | 14.8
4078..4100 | 16.4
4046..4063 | 15.6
